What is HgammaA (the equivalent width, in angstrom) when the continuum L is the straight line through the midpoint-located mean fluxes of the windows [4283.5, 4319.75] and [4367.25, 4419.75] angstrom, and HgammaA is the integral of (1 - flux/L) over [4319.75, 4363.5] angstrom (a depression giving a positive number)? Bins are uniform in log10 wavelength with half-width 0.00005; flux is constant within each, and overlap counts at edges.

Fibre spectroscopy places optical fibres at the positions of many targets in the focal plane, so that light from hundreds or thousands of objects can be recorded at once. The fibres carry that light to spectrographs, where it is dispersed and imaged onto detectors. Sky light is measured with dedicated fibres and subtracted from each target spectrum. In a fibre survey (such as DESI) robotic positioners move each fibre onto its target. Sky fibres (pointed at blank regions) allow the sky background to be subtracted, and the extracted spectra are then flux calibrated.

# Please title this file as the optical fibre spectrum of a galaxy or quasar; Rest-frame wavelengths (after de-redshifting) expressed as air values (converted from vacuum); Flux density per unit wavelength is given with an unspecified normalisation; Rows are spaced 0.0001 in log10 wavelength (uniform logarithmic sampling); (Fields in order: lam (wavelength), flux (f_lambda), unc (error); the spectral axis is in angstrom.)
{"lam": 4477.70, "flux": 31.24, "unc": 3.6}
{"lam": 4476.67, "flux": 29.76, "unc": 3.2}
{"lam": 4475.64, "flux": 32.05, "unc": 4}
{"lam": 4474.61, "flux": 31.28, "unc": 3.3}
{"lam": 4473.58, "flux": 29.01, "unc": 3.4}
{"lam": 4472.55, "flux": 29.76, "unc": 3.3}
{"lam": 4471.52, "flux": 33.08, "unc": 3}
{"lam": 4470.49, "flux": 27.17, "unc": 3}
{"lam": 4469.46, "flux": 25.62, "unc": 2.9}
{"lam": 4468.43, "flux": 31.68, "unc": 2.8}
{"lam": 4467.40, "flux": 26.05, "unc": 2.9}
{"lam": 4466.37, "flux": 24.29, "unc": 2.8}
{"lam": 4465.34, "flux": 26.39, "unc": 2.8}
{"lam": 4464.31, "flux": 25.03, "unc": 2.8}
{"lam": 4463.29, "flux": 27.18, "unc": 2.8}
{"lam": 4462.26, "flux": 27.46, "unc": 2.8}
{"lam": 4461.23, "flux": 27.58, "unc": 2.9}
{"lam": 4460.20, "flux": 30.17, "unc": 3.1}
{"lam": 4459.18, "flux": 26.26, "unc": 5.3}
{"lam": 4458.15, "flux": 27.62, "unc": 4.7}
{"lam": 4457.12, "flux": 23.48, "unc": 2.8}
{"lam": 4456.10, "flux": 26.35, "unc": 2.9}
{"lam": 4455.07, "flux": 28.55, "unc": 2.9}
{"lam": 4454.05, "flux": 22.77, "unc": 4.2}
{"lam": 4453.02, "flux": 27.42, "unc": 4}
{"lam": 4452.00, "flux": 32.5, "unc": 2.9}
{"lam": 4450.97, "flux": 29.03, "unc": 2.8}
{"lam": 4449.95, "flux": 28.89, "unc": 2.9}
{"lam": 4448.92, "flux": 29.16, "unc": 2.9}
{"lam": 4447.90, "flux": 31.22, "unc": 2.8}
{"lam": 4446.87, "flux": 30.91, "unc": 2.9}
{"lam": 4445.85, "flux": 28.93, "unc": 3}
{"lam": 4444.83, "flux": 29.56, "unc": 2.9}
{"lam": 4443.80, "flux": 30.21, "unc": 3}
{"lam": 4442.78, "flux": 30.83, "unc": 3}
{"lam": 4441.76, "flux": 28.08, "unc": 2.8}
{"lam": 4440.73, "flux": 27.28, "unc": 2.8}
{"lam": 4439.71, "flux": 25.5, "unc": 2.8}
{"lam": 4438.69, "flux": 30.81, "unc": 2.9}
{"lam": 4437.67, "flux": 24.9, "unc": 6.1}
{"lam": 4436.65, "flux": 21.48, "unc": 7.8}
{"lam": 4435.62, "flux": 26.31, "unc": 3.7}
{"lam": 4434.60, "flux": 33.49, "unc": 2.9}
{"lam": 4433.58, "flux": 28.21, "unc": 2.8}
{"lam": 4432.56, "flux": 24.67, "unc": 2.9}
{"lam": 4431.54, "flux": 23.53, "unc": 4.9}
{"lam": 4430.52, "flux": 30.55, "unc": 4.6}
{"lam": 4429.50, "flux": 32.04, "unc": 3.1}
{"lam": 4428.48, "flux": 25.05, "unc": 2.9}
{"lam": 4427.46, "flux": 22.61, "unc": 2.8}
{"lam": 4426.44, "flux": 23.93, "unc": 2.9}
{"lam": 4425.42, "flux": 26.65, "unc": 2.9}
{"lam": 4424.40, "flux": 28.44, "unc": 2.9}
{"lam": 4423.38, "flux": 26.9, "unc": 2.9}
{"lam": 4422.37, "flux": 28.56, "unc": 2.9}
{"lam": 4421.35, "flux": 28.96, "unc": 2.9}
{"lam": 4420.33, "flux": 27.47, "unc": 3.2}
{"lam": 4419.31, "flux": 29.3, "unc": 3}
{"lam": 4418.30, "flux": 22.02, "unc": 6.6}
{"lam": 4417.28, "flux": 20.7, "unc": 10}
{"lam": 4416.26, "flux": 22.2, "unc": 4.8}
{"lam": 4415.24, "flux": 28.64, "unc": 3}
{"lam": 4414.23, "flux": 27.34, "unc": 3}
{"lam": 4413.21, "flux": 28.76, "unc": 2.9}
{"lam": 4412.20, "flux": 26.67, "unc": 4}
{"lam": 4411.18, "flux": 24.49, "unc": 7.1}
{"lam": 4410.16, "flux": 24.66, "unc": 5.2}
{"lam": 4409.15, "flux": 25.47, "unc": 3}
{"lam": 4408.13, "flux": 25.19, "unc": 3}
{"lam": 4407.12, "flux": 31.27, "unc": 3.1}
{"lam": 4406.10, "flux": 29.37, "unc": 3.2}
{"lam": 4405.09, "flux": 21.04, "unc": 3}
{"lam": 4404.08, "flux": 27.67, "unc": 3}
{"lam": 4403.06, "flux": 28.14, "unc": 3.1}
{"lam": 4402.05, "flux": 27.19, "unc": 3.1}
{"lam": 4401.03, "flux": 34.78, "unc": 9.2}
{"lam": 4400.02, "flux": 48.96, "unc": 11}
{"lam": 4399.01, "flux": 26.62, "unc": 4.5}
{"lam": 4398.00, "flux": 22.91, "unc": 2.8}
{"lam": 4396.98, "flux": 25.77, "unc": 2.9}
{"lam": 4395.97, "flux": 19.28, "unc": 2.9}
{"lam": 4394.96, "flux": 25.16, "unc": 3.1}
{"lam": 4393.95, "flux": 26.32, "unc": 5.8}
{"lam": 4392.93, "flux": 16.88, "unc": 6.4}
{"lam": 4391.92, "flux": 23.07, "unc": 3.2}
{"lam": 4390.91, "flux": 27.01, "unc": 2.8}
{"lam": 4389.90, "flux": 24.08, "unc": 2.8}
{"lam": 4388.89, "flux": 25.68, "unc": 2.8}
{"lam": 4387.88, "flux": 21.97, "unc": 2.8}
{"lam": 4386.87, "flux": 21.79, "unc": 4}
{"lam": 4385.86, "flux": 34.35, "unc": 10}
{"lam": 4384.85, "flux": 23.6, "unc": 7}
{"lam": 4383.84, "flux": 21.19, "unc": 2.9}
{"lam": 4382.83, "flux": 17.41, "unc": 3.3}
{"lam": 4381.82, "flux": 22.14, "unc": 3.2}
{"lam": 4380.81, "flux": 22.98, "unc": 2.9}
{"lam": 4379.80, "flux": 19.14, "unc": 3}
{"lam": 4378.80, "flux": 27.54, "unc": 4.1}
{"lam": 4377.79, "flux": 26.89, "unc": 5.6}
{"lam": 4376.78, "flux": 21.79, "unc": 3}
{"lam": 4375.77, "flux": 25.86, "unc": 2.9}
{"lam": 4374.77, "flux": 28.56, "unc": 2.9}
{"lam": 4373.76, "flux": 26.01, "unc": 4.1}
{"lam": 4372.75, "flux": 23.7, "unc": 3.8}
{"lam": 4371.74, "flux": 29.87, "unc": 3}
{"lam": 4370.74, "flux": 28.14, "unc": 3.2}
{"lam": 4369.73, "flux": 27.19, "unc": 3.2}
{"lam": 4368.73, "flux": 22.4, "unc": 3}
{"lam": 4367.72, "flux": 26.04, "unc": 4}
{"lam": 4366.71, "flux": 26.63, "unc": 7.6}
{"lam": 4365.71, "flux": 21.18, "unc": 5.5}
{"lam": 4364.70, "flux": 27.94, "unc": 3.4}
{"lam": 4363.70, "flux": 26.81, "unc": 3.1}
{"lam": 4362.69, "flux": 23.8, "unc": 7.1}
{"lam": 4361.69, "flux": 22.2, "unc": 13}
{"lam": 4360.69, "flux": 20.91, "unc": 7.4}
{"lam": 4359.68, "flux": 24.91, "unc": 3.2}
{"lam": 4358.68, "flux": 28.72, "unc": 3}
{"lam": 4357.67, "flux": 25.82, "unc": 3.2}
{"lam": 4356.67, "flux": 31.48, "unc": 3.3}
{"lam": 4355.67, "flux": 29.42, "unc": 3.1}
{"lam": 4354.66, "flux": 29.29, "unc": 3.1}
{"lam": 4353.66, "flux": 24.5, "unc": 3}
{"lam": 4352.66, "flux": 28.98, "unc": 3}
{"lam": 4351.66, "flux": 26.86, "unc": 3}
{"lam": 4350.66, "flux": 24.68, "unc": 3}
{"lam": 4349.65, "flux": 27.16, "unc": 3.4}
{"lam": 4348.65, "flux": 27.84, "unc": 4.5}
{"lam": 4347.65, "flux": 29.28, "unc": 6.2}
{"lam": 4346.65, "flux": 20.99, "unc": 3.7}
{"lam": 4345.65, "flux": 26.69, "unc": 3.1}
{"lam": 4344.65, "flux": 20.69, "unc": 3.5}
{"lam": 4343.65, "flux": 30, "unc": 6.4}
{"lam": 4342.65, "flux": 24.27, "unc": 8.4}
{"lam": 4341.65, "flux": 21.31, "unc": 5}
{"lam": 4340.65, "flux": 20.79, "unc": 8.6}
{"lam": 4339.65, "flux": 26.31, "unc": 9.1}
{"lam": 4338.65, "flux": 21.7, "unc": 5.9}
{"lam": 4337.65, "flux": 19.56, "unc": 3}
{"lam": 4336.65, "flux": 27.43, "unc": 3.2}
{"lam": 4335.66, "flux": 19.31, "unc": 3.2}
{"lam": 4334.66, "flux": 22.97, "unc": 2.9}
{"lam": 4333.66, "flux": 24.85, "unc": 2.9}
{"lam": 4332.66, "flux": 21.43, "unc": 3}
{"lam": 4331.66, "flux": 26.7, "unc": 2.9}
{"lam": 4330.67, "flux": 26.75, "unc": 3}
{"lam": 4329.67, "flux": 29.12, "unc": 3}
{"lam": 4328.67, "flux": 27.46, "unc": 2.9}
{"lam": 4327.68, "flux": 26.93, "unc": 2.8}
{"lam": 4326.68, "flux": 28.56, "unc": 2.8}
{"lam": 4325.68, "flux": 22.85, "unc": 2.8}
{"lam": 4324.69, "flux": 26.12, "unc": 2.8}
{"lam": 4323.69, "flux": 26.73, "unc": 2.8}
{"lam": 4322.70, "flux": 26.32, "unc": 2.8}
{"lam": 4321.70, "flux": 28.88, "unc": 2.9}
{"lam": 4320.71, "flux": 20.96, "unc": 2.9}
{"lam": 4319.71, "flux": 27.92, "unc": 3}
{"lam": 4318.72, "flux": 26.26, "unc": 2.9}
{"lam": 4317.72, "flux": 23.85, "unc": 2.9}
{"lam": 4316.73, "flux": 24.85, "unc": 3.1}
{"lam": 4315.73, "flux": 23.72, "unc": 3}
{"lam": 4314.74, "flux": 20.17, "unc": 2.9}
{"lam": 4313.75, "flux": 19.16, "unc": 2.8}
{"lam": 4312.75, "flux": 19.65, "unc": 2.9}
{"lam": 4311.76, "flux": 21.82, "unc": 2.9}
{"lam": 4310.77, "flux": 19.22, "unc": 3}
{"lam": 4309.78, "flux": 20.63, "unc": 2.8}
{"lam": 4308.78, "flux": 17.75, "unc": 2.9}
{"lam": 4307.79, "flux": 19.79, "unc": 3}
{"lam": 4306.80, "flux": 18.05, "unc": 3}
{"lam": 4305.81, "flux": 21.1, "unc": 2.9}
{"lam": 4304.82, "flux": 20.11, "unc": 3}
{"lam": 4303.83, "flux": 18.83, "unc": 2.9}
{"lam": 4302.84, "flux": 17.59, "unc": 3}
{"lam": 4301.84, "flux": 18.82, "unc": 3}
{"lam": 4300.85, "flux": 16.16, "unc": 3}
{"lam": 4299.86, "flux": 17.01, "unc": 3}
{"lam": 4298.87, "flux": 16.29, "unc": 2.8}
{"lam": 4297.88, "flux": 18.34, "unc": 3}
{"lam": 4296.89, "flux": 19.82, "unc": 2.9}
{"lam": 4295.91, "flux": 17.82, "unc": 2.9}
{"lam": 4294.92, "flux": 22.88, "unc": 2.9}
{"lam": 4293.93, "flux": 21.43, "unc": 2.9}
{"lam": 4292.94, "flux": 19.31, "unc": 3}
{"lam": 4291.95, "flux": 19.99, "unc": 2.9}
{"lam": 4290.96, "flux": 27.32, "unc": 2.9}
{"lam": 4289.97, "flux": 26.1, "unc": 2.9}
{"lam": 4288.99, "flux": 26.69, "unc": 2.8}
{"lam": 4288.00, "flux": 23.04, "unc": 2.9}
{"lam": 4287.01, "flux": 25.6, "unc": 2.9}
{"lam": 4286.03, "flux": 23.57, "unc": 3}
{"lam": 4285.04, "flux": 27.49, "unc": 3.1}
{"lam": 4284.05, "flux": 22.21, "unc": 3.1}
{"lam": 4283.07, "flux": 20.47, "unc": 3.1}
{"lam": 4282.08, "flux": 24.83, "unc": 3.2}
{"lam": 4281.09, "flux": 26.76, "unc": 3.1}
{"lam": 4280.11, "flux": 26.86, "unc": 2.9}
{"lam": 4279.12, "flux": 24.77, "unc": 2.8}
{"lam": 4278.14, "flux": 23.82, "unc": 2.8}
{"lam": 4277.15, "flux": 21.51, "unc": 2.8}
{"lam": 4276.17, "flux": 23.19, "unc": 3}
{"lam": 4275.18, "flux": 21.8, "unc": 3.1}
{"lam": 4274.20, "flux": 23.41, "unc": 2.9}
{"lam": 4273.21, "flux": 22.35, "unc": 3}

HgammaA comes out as -4.23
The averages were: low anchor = 21.3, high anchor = 25.7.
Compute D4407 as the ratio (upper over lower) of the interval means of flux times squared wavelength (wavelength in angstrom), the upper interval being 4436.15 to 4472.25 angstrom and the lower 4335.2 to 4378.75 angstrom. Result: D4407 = 1.14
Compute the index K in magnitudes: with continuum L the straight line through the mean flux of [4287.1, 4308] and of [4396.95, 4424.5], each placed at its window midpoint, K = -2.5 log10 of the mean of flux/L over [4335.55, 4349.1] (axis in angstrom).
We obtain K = -0.04 mag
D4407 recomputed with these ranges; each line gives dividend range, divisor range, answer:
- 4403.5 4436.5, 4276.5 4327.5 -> 1.25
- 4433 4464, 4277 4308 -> 1.39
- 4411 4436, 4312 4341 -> 1.15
